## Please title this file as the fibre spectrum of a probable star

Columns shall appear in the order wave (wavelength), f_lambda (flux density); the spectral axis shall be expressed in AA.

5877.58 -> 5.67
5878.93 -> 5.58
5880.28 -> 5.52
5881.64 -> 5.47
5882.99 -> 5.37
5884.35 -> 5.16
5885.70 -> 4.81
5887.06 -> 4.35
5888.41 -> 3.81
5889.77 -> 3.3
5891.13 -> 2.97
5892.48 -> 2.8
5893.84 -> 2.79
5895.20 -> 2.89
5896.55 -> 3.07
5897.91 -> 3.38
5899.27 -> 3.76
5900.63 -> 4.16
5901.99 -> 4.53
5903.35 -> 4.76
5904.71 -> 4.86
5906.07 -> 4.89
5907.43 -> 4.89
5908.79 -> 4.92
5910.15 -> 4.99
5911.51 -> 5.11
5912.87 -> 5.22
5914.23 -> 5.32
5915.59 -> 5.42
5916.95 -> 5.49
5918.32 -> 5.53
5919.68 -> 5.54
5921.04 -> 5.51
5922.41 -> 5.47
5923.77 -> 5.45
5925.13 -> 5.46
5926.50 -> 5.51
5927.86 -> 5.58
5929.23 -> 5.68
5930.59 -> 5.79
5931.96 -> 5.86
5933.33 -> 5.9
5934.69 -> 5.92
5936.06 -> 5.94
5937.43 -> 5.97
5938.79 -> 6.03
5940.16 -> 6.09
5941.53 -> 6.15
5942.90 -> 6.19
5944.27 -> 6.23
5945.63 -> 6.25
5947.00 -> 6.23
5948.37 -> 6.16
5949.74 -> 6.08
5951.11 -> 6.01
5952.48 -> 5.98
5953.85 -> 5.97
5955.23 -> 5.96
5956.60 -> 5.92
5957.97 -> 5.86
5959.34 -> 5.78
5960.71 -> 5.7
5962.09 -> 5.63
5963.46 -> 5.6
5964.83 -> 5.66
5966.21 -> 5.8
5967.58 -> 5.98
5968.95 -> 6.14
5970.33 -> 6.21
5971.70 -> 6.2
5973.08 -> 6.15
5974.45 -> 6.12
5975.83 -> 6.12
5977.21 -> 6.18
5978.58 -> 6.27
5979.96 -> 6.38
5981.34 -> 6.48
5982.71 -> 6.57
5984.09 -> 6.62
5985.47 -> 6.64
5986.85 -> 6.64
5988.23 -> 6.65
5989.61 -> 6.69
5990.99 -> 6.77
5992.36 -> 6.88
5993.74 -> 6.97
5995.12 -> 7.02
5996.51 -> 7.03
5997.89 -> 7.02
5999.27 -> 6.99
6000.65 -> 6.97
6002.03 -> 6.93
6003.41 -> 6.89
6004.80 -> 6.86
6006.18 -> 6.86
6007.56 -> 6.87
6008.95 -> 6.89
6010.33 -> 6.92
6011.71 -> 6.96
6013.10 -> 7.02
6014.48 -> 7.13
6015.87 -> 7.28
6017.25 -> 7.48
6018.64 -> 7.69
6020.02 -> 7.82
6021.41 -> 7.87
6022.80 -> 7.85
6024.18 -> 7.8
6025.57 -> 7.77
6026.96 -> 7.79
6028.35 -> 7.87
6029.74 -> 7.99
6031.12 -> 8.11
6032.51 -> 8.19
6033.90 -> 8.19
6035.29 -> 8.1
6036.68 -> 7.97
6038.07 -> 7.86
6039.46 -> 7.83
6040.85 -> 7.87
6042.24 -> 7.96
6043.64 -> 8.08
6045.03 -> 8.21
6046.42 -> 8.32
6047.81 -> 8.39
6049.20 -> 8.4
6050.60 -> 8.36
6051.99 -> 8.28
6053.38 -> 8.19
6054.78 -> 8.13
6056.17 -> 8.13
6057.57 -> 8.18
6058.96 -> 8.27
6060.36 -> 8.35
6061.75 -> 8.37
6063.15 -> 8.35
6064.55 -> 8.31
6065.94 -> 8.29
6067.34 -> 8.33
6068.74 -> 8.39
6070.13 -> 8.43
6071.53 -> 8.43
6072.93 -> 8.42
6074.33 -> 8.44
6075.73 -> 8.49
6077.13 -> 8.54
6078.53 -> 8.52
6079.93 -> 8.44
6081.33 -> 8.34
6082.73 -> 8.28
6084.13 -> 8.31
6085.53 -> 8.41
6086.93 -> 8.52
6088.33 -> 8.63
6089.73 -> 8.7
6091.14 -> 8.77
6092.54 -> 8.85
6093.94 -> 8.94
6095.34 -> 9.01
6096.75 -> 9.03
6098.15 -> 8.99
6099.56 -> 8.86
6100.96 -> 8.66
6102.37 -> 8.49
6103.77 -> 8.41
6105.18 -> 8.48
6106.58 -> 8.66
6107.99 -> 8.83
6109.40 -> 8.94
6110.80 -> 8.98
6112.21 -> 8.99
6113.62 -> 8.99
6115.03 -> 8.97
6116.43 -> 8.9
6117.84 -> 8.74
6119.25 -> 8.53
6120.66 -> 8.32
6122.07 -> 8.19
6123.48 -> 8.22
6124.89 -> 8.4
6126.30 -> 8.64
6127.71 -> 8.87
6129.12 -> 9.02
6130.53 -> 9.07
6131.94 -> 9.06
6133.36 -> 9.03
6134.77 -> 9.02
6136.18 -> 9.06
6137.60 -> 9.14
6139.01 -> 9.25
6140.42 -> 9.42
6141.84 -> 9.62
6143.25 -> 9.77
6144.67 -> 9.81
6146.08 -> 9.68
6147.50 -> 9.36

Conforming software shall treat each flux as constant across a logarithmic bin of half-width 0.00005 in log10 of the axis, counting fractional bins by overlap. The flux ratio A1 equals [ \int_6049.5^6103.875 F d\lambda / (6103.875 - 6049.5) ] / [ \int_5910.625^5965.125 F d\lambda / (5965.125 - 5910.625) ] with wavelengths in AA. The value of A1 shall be 1.5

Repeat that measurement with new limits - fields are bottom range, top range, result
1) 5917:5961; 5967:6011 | 1.13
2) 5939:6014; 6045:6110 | 1.33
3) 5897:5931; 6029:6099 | 1.65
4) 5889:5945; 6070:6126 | 1.72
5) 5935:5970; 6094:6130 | 1.46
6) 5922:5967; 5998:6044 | 1.28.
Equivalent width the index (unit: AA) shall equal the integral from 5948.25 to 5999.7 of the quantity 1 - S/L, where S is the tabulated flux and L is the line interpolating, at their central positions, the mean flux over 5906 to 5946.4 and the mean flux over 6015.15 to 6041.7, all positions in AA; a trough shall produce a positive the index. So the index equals 3.00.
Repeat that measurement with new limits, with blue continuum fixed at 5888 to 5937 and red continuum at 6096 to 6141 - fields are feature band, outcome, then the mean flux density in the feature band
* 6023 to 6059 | -3.82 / 8.08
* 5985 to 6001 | -1.22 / 6.86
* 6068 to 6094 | -1.36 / 8.51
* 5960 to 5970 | 0.04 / 5.8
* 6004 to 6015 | -0.40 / 6.93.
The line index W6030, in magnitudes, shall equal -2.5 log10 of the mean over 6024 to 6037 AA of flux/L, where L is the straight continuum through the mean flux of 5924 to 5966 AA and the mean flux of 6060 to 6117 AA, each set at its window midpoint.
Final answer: -0.066 mag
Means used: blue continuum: 5.9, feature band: 7.98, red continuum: 8.61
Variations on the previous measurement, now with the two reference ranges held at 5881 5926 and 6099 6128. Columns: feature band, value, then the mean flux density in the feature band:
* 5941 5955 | -0.12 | 6.12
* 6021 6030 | -0.13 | 7.84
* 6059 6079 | -0.08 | 8.4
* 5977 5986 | -0.06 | 6.46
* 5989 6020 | -0.08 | 7.03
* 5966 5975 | -0.04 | 6.11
